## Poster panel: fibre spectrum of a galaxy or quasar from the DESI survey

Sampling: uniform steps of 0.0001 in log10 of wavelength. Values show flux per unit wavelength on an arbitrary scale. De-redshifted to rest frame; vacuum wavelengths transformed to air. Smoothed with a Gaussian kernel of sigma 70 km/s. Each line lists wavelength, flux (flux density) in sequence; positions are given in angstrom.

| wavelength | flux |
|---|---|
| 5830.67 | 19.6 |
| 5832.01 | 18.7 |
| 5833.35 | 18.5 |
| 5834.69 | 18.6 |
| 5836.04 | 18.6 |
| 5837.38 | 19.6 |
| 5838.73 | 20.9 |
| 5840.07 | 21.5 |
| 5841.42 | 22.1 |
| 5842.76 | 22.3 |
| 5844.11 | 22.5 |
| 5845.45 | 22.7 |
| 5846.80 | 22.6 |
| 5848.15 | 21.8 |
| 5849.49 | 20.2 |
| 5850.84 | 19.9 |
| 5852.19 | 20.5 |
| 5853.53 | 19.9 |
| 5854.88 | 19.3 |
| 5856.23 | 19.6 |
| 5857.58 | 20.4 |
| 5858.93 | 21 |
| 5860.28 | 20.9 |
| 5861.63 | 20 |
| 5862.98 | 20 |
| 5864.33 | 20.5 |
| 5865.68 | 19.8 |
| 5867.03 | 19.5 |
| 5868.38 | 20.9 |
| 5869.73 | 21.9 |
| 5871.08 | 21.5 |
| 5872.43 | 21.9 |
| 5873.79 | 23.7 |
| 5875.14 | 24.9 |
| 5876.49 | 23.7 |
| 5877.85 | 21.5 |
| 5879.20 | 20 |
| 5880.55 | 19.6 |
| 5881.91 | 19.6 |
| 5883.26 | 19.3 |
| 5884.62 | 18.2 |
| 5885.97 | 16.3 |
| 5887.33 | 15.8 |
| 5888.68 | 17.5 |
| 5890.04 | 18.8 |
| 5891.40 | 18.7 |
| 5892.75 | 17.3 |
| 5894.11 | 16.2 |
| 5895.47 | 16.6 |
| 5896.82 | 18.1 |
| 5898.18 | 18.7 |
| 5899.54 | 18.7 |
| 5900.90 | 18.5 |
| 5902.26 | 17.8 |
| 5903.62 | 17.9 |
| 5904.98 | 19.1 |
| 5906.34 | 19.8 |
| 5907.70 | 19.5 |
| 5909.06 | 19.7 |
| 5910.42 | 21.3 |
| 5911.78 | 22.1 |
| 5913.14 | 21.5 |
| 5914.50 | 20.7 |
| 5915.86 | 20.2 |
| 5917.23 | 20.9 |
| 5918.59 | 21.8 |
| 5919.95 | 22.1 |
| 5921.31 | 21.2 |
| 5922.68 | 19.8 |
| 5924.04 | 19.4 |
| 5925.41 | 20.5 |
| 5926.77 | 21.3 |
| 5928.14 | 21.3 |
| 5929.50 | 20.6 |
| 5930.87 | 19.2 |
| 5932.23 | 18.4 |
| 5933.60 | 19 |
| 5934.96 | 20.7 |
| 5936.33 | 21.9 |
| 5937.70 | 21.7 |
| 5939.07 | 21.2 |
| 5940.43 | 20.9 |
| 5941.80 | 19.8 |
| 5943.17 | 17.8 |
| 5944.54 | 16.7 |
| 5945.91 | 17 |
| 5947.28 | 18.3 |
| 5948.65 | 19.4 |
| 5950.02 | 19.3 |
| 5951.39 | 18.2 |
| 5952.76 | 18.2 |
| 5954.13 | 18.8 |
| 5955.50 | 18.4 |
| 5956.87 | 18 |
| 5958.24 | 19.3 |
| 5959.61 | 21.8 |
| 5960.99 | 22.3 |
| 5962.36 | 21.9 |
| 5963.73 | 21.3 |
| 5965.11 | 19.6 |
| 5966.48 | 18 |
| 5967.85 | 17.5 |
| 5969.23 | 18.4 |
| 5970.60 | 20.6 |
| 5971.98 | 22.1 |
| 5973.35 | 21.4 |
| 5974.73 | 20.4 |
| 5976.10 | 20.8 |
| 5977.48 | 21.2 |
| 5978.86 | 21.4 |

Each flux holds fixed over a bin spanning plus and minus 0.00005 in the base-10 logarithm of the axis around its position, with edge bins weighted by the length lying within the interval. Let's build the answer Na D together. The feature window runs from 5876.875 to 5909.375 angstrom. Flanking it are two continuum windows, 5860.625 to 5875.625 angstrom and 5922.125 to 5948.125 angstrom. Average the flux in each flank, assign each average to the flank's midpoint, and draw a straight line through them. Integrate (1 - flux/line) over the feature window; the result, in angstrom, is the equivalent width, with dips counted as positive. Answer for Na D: 3.47 angstrom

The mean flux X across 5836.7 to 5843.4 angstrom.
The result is 21.3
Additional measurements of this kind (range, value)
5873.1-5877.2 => 24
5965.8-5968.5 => 17.8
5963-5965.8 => 20.5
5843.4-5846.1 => 22.6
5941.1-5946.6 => 17.8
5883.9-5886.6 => 17.3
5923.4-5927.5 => 20.4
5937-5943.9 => 20.3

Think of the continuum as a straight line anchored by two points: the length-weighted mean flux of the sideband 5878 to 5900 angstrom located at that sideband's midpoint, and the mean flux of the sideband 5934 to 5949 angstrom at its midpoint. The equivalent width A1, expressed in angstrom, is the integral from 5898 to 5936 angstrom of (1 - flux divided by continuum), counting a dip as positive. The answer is -2.4 angstrom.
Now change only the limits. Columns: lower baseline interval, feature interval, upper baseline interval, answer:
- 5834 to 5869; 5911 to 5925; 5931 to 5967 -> -0.8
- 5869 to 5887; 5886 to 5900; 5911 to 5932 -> 2.2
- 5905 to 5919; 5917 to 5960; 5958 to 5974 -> 1.6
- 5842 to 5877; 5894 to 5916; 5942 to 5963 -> 1.0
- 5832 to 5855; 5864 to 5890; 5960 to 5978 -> 0.4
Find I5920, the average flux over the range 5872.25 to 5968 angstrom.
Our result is 19.7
